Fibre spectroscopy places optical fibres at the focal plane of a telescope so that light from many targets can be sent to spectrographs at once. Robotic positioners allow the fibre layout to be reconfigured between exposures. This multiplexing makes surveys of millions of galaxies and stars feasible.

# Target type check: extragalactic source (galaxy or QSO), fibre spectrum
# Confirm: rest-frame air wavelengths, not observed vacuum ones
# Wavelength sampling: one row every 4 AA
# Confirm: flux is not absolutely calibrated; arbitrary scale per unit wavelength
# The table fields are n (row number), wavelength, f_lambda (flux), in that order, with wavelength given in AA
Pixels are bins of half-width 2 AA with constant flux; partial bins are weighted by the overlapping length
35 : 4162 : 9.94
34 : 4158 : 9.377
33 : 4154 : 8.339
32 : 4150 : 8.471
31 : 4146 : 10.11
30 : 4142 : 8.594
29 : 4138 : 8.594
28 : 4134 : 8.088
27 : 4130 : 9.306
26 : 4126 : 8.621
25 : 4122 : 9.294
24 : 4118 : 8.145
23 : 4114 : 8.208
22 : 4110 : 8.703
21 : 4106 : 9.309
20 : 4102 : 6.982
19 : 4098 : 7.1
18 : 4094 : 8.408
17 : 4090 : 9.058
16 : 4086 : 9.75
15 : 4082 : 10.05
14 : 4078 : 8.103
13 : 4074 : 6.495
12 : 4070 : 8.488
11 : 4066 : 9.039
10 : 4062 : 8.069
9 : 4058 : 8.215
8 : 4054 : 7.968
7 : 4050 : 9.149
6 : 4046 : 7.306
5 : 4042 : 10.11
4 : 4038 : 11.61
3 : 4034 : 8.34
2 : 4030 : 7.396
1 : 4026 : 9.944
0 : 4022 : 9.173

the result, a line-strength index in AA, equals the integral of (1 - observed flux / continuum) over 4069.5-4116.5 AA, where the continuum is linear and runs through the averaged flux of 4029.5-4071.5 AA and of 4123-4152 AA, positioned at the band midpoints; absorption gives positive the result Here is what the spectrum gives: 2.20 AA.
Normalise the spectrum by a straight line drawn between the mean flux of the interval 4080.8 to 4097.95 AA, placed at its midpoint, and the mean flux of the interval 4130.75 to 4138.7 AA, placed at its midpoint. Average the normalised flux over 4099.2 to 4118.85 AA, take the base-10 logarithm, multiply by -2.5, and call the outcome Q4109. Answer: 0.07 mag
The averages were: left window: 9.03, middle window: 8.23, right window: 8.45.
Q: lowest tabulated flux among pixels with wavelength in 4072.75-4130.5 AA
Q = 6.495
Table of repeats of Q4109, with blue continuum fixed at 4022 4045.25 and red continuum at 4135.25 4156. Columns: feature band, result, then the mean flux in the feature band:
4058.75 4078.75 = 0.14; 8.05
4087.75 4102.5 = 0.13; 8.01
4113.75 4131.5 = 0.02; 8.75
